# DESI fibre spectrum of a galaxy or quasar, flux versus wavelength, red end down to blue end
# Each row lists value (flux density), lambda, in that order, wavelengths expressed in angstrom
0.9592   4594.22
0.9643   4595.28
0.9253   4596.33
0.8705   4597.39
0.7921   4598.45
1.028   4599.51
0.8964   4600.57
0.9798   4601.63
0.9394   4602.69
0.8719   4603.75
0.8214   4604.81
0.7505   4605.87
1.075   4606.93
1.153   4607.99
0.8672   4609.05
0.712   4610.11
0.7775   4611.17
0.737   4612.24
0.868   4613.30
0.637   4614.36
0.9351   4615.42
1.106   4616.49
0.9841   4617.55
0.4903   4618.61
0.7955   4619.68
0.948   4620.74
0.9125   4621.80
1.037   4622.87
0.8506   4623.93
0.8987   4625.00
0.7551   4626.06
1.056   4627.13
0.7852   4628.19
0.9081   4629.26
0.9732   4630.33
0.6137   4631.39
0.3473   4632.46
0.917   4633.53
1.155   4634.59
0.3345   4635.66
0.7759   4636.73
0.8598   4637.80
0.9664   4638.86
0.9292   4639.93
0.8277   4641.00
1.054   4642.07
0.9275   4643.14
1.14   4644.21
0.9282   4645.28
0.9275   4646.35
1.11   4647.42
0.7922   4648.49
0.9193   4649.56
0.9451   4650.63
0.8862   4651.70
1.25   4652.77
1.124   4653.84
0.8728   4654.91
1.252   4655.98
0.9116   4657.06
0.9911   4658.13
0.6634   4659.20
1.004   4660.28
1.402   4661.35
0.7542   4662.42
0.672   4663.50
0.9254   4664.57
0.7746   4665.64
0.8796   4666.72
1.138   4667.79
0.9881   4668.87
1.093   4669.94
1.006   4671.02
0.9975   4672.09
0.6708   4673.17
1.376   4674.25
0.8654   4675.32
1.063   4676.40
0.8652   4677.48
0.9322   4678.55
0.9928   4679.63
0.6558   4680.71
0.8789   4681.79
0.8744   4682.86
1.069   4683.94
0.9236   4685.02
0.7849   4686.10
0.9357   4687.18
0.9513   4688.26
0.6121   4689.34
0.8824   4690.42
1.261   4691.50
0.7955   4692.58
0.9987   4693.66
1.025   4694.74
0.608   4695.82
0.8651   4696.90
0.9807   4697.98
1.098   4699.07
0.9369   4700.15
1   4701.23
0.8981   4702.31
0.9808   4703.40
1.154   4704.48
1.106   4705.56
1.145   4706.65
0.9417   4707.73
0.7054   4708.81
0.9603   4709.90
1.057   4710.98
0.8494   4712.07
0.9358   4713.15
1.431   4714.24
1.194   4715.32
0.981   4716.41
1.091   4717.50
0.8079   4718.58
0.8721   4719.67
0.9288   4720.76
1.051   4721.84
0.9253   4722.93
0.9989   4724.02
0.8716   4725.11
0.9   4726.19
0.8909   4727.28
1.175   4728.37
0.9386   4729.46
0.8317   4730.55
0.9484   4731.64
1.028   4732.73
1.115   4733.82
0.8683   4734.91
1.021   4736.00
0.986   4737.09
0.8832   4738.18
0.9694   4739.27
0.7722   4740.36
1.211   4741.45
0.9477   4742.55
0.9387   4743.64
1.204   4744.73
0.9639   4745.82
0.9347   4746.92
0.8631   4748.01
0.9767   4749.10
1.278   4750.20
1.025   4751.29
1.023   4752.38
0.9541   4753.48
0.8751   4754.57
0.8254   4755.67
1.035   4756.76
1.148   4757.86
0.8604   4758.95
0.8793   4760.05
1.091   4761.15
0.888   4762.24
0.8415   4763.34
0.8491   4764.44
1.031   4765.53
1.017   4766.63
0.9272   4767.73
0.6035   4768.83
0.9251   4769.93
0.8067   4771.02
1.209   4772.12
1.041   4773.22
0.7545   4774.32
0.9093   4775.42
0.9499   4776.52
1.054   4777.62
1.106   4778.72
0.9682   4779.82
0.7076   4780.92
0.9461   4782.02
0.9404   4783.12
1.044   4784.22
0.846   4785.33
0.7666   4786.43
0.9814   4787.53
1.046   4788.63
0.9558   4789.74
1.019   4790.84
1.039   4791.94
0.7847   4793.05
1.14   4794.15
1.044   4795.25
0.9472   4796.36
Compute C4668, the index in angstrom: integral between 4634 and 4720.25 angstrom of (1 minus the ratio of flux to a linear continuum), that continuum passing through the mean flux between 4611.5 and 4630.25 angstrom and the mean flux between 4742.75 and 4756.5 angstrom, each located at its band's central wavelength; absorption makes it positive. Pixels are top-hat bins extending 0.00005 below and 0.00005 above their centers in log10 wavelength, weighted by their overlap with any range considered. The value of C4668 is -3.1 angstrom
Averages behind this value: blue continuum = 0.866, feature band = 0.952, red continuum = 0.989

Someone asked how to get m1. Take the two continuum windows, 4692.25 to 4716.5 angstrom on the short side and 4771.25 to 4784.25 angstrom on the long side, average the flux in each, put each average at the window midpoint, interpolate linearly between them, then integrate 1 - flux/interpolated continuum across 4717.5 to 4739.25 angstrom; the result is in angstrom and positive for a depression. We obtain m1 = 0.6 angstrom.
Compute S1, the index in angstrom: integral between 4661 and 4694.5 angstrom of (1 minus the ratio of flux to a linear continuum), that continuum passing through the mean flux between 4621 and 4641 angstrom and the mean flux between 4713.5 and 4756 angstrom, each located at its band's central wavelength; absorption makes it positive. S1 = -1.1 angstrom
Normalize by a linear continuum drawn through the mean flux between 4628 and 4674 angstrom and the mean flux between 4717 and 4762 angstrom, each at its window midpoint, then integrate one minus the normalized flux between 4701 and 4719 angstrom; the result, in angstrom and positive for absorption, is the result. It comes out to -1.1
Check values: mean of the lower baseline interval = 0.92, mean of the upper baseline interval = 0.973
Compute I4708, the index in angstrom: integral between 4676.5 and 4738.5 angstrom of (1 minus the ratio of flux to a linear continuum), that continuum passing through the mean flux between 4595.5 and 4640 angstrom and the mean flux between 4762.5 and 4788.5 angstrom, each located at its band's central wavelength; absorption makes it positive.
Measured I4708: -4.12 angstrom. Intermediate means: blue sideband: 0.858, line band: 0.956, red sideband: 0.924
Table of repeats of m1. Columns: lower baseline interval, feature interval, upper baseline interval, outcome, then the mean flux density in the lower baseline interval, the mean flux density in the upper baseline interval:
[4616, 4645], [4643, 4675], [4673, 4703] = -2.96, 0.865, 0.925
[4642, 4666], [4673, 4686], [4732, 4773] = 0.45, 0.966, 0.967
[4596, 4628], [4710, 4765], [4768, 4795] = -3.18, 0.881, 0.941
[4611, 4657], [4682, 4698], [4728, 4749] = 0.62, 0.892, 0.977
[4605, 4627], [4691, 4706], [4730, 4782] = -0.92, 0.867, 0.958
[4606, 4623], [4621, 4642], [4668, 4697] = 0.98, 0.87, 0.928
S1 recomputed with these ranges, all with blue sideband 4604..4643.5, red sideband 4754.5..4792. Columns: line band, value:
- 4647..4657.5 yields -1.7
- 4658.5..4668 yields -0.3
